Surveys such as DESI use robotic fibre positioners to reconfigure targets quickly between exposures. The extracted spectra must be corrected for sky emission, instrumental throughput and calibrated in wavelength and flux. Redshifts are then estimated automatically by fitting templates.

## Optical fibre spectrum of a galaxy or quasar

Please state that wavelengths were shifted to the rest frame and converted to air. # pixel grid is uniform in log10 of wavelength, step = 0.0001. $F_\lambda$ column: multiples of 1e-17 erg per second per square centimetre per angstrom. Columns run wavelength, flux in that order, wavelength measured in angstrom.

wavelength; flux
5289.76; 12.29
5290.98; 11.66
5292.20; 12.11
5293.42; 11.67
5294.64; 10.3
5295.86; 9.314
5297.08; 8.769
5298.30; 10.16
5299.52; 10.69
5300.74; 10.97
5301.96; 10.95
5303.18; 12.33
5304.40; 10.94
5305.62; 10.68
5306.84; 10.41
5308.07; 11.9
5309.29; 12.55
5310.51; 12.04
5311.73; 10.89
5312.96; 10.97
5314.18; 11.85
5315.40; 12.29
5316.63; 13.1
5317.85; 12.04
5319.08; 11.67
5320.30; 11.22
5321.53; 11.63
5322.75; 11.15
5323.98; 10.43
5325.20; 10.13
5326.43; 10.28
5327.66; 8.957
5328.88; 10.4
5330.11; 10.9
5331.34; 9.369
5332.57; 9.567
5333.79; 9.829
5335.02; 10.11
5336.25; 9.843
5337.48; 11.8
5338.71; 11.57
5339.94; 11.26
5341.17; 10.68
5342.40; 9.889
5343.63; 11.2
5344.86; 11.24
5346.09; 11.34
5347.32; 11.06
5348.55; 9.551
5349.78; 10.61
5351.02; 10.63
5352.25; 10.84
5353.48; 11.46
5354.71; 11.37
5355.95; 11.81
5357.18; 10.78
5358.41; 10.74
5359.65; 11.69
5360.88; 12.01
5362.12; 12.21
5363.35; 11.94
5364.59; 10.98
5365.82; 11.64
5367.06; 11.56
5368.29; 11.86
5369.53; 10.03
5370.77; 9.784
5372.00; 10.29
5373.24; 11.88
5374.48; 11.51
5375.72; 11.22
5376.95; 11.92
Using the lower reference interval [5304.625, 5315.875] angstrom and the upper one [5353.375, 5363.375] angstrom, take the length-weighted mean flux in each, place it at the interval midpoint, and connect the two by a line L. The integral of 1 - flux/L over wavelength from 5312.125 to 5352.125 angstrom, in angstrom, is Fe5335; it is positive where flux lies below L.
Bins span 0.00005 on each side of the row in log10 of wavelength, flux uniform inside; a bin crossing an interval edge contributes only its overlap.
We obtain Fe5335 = 2.36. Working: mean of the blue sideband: 11.5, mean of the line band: 10.8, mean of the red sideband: 11.5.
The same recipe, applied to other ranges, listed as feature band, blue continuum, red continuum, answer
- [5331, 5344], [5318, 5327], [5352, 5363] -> 0.84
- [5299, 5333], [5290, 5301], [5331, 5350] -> -1.49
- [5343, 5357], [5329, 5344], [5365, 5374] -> -0.39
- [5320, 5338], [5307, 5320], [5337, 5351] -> 1.62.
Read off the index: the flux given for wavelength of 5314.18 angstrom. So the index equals 11.85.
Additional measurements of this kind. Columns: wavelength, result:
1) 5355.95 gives 11.81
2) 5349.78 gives 10.61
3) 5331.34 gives 9.369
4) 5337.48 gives 11.8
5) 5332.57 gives 9.567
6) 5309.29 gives 12.55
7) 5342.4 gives 9.889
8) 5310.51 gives 12.04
